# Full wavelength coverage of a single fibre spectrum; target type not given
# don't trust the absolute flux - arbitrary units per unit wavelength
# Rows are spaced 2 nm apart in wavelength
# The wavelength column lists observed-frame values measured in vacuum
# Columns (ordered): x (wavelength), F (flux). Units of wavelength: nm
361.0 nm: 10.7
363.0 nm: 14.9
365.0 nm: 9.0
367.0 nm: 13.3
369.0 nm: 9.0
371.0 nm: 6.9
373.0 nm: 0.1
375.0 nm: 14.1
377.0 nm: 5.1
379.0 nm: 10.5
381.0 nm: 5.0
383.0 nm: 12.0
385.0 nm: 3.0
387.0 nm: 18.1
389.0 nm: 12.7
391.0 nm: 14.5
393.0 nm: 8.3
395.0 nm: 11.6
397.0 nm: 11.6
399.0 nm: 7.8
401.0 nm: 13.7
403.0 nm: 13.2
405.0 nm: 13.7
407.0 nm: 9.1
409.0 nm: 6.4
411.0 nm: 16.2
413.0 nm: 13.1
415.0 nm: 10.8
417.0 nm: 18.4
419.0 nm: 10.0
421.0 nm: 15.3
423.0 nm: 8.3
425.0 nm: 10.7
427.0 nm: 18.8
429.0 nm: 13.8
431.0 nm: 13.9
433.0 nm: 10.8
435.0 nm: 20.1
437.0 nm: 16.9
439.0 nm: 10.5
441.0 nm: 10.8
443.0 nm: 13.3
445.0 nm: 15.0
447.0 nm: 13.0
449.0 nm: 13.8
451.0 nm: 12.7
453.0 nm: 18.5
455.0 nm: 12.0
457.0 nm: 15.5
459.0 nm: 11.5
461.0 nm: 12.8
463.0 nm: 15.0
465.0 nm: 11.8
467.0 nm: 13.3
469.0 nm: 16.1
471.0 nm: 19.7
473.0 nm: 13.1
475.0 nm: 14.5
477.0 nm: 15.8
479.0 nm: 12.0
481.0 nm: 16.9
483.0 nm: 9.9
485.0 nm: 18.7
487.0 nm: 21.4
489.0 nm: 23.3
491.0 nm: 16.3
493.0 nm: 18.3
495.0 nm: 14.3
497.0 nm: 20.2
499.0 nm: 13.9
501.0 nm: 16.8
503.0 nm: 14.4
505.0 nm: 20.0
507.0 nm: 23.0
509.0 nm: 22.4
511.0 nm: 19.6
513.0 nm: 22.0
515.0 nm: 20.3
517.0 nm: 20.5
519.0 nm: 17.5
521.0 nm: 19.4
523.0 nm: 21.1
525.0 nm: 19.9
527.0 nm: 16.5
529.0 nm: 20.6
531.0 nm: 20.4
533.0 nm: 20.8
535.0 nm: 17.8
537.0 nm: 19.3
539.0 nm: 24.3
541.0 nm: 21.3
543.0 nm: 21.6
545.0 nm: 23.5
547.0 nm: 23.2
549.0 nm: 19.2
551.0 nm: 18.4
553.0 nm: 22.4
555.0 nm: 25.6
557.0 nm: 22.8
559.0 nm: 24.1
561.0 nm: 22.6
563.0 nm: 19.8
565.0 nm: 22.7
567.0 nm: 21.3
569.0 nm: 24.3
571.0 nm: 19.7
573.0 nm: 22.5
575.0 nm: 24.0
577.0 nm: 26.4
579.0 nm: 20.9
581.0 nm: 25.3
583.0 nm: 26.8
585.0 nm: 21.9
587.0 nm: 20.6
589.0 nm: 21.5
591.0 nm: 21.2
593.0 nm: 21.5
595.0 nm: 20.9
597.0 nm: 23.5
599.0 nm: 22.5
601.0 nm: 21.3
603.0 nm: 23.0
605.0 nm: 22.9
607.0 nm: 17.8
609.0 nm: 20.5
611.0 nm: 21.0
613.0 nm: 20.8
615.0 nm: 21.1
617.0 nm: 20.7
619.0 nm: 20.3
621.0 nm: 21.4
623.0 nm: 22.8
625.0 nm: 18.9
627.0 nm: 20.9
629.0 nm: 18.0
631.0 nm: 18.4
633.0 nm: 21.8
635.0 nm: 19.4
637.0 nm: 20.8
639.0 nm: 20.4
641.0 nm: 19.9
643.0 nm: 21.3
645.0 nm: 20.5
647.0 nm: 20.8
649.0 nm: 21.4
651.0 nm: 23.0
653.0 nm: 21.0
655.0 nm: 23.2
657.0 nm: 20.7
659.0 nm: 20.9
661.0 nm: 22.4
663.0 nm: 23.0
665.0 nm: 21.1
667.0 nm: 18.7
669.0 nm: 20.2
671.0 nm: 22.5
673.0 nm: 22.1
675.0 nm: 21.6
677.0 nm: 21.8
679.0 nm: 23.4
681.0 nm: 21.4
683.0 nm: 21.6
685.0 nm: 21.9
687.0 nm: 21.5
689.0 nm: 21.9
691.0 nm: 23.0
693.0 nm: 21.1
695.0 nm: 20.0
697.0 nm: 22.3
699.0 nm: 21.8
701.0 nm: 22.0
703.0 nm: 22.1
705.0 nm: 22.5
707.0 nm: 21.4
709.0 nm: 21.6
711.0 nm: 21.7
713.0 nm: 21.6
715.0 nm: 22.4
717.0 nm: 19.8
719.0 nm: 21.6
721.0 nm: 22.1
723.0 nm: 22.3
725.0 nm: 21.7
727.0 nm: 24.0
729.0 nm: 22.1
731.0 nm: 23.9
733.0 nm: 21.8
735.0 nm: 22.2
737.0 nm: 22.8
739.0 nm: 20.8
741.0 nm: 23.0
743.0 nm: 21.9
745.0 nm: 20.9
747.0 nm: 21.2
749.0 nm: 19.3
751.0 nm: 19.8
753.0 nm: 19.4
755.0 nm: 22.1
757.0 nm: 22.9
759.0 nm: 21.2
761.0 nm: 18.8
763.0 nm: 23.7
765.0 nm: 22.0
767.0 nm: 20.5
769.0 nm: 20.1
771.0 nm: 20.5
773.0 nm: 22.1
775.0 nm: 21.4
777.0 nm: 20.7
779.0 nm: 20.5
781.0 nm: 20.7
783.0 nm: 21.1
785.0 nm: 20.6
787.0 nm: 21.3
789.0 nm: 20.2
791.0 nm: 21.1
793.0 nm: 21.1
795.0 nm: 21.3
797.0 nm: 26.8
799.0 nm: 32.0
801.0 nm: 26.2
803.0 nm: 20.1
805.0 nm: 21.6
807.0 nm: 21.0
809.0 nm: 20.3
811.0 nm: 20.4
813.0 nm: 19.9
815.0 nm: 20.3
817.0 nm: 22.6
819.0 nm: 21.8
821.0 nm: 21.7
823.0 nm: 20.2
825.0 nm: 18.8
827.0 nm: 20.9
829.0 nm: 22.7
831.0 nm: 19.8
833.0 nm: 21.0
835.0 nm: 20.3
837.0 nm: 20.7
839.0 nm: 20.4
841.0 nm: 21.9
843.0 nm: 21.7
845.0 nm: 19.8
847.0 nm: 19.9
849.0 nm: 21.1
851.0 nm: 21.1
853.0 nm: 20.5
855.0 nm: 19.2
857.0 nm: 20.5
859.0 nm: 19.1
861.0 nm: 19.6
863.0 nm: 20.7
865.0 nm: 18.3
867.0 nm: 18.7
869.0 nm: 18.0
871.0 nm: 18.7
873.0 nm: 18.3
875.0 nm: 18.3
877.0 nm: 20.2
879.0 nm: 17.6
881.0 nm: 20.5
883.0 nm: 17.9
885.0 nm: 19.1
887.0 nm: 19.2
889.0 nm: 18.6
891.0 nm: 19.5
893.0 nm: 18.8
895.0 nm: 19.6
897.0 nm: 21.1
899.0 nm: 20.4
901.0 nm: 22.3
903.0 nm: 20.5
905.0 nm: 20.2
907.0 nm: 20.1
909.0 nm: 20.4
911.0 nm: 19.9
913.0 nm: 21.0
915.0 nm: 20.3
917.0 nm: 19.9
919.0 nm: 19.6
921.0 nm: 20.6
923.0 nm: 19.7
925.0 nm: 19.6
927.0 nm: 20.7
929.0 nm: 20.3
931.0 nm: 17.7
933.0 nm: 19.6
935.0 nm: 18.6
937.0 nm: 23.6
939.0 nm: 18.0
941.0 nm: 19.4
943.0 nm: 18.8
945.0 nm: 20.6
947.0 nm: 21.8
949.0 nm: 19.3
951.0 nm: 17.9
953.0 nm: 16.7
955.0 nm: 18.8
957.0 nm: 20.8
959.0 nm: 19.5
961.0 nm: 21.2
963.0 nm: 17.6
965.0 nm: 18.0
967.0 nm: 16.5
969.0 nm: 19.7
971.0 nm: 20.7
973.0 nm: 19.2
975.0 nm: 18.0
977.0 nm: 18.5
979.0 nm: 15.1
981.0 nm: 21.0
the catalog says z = 0.22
